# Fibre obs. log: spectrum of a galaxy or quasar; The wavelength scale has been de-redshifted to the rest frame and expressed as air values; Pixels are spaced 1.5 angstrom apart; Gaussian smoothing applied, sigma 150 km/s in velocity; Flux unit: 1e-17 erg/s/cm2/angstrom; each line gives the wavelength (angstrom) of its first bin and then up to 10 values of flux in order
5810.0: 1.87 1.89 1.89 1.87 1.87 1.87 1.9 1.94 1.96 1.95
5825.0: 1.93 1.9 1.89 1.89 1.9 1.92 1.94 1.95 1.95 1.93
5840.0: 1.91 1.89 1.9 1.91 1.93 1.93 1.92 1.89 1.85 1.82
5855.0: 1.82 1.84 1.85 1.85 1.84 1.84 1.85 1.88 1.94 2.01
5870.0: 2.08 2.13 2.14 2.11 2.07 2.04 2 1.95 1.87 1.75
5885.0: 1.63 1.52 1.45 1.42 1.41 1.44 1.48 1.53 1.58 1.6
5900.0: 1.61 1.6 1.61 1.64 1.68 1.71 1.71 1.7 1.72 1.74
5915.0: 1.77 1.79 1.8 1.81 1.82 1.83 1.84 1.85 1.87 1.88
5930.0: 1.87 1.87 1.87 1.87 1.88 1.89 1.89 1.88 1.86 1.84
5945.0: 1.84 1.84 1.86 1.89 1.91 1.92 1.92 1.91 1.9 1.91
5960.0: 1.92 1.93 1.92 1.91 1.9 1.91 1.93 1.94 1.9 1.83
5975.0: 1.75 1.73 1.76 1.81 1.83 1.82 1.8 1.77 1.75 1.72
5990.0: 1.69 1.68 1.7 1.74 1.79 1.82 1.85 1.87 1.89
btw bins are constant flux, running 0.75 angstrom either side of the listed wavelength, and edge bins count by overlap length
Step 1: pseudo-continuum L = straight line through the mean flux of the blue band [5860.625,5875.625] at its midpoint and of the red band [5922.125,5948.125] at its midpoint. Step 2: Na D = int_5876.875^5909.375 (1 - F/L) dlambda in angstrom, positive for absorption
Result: 4.98 angstrom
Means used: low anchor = 1.99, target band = 1.64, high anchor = 1.86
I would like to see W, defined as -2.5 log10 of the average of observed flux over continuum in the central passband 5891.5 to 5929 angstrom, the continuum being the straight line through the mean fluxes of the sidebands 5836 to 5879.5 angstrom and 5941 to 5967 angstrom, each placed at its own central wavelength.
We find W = 0.13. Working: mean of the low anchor 1.93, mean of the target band 1.7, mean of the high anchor 1.89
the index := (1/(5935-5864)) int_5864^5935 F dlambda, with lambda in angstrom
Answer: 1.78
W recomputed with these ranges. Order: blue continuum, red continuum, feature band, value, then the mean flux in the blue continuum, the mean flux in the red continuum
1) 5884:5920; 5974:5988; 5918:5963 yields -0.11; 1.62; 1.78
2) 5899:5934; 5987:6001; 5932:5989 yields -0.06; 1.76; 1.76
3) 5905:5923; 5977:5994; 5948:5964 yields -0.09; 1.75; 1.76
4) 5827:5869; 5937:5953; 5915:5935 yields 0.02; 1.89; 1.87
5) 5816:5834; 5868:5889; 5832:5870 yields 0.01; 1.91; 1.9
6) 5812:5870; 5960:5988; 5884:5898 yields 0.24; 1.9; 1.84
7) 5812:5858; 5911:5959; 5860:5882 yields -0.06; 1.9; 1.85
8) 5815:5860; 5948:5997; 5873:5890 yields 0.03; 1.9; 1.84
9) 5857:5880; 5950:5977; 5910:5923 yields 0.09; 1.97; 1.89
